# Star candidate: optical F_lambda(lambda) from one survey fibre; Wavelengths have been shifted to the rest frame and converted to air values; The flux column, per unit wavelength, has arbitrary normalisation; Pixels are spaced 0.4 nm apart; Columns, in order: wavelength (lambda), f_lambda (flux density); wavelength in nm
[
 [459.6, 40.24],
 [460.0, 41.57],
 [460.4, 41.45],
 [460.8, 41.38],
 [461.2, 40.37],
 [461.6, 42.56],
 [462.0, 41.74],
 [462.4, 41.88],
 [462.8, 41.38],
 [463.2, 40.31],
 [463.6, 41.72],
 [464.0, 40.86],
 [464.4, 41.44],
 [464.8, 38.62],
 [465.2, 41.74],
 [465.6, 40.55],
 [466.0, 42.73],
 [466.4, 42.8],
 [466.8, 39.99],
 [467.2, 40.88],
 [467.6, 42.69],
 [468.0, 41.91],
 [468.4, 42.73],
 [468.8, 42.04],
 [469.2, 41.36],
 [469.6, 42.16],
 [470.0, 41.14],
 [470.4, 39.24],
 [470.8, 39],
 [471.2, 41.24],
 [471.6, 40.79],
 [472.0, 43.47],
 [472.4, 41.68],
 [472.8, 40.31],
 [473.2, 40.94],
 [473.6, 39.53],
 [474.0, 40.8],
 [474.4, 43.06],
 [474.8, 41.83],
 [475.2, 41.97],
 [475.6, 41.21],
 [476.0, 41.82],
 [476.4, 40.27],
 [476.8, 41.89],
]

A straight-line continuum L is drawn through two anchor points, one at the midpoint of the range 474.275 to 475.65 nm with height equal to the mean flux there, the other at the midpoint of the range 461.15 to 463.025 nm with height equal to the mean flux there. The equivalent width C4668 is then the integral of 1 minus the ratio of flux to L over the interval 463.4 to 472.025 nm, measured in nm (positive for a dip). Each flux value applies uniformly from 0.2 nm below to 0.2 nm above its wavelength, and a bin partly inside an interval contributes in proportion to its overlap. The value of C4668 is 0.11 nm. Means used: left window 41.7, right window 42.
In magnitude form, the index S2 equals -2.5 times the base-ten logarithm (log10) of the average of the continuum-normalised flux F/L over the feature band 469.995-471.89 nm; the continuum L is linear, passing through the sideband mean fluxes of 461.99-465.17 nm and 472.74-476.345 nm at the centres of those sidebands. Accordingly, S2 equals 0.02 mag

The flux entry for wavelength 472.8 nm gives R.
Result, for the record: 40.31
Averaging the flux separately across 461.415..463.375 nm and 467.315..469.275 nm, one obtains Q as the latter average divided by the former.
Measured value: 1.0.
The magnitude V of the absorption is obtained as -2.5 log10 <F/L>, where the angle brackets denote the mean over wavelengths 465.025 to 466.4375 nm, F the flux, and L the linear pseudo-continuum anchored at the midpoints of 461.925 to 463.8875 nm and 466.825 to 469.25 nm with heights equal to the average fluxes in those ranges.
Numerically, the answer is -0.01 mag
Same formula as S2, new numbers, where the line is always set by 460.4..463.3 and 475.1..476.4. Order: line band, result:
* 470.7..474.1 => 0.013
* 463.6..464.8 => 0.016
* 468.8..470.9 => 0.017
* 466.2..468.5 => -0.010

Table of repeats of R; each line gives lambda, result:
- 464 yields 40.86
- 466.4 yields 42.8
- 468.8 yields 42.04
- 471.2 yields 41.24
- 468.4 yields 42.73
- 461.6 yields 42.56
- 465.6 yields 40.55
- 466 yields 42.73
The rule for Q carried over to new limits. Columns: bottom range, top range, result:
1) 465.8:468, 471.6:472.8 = 1.00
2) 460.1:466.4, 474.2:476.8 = 1.01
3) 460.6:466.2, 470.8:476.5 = 1.00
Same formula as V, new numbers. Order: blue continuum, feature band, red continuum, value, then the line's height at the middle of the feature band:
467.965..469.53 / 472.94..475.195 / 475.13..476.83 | 0.007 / 41.5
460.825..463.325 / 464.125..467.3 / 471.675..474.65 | 0.008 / 41.4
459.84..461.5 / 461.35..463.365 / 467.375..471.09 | -0.007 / 41.3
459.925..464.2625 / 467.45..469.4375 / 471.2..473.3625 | -0.019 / 41.4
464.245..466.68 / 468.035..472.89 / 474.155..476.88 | 0.005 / 41.5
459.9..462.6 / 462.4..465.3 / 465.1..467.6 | 0.017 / 41.5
